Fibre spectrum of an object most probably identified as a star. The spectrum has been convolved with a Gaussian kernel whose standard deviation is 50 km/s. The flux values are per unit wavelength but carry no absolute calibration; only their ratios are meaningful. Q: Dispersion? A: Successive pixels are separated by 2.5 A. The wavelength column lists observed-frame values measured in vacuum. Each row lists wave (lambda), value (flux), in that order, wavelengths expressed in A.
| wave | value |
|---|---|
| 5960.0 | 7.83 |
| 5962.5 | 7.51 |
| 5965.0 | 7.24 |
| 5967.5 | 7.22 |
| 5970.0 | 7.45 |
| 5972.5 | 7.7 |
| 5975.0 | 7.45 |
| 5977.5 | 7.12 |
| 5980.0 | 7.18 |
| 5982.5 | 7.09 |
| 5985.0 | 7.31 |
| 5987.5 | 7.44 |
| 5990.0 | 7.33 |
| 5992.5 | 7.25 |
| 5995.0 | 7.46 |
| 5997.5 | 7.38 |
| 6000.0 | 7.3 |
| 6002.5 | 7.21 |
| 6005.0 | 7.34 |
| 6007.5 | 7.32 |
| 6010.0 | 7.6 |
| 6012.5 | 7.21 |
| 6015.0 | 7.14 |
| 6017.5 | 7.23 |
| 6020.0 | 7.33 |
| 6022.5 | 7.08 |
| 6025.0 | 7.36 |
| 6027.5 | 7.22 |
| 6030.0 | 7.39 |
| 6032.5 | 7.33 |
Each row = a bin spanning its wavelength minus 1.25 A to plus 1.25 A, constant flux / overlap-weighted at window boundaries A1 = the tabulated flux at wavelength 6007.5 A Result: 7.32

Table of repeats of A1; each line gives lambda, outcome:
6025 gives 7.36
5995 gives 7.46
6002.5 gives 7.21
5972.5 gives 7.7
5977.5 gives 7.12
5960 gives 7.83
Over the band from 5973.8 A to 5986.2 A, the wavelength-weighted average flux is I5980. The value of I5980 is 7.23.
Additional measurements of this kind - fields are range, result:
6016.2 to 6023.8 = 7.21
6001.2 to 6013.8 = 7.34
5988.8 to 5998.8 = 7.35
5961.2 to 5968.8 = 7.33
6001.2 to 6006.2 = 7.27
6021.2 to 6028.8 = 7.22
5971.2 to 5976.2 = 7.58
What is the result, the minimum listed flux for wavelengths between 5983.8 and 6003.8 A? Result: 7.21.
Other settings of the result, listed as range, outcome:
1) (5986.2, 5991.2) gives 7.33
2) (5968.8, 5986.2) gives 7.09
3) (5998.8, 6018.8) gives 7.14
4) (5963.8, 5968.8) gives 7.22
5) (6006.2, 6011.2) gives 7.32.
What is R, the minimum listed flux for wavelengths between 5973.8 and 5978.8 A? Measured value 7.12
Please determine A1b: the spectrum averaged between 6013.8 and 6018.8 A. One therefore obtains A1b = 7.19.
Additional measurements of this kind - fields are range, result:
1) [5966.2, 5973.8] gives 7.46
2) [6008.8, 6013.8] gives 7.4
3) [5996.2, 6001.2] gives 7.34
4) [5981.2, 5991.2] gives 7.29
